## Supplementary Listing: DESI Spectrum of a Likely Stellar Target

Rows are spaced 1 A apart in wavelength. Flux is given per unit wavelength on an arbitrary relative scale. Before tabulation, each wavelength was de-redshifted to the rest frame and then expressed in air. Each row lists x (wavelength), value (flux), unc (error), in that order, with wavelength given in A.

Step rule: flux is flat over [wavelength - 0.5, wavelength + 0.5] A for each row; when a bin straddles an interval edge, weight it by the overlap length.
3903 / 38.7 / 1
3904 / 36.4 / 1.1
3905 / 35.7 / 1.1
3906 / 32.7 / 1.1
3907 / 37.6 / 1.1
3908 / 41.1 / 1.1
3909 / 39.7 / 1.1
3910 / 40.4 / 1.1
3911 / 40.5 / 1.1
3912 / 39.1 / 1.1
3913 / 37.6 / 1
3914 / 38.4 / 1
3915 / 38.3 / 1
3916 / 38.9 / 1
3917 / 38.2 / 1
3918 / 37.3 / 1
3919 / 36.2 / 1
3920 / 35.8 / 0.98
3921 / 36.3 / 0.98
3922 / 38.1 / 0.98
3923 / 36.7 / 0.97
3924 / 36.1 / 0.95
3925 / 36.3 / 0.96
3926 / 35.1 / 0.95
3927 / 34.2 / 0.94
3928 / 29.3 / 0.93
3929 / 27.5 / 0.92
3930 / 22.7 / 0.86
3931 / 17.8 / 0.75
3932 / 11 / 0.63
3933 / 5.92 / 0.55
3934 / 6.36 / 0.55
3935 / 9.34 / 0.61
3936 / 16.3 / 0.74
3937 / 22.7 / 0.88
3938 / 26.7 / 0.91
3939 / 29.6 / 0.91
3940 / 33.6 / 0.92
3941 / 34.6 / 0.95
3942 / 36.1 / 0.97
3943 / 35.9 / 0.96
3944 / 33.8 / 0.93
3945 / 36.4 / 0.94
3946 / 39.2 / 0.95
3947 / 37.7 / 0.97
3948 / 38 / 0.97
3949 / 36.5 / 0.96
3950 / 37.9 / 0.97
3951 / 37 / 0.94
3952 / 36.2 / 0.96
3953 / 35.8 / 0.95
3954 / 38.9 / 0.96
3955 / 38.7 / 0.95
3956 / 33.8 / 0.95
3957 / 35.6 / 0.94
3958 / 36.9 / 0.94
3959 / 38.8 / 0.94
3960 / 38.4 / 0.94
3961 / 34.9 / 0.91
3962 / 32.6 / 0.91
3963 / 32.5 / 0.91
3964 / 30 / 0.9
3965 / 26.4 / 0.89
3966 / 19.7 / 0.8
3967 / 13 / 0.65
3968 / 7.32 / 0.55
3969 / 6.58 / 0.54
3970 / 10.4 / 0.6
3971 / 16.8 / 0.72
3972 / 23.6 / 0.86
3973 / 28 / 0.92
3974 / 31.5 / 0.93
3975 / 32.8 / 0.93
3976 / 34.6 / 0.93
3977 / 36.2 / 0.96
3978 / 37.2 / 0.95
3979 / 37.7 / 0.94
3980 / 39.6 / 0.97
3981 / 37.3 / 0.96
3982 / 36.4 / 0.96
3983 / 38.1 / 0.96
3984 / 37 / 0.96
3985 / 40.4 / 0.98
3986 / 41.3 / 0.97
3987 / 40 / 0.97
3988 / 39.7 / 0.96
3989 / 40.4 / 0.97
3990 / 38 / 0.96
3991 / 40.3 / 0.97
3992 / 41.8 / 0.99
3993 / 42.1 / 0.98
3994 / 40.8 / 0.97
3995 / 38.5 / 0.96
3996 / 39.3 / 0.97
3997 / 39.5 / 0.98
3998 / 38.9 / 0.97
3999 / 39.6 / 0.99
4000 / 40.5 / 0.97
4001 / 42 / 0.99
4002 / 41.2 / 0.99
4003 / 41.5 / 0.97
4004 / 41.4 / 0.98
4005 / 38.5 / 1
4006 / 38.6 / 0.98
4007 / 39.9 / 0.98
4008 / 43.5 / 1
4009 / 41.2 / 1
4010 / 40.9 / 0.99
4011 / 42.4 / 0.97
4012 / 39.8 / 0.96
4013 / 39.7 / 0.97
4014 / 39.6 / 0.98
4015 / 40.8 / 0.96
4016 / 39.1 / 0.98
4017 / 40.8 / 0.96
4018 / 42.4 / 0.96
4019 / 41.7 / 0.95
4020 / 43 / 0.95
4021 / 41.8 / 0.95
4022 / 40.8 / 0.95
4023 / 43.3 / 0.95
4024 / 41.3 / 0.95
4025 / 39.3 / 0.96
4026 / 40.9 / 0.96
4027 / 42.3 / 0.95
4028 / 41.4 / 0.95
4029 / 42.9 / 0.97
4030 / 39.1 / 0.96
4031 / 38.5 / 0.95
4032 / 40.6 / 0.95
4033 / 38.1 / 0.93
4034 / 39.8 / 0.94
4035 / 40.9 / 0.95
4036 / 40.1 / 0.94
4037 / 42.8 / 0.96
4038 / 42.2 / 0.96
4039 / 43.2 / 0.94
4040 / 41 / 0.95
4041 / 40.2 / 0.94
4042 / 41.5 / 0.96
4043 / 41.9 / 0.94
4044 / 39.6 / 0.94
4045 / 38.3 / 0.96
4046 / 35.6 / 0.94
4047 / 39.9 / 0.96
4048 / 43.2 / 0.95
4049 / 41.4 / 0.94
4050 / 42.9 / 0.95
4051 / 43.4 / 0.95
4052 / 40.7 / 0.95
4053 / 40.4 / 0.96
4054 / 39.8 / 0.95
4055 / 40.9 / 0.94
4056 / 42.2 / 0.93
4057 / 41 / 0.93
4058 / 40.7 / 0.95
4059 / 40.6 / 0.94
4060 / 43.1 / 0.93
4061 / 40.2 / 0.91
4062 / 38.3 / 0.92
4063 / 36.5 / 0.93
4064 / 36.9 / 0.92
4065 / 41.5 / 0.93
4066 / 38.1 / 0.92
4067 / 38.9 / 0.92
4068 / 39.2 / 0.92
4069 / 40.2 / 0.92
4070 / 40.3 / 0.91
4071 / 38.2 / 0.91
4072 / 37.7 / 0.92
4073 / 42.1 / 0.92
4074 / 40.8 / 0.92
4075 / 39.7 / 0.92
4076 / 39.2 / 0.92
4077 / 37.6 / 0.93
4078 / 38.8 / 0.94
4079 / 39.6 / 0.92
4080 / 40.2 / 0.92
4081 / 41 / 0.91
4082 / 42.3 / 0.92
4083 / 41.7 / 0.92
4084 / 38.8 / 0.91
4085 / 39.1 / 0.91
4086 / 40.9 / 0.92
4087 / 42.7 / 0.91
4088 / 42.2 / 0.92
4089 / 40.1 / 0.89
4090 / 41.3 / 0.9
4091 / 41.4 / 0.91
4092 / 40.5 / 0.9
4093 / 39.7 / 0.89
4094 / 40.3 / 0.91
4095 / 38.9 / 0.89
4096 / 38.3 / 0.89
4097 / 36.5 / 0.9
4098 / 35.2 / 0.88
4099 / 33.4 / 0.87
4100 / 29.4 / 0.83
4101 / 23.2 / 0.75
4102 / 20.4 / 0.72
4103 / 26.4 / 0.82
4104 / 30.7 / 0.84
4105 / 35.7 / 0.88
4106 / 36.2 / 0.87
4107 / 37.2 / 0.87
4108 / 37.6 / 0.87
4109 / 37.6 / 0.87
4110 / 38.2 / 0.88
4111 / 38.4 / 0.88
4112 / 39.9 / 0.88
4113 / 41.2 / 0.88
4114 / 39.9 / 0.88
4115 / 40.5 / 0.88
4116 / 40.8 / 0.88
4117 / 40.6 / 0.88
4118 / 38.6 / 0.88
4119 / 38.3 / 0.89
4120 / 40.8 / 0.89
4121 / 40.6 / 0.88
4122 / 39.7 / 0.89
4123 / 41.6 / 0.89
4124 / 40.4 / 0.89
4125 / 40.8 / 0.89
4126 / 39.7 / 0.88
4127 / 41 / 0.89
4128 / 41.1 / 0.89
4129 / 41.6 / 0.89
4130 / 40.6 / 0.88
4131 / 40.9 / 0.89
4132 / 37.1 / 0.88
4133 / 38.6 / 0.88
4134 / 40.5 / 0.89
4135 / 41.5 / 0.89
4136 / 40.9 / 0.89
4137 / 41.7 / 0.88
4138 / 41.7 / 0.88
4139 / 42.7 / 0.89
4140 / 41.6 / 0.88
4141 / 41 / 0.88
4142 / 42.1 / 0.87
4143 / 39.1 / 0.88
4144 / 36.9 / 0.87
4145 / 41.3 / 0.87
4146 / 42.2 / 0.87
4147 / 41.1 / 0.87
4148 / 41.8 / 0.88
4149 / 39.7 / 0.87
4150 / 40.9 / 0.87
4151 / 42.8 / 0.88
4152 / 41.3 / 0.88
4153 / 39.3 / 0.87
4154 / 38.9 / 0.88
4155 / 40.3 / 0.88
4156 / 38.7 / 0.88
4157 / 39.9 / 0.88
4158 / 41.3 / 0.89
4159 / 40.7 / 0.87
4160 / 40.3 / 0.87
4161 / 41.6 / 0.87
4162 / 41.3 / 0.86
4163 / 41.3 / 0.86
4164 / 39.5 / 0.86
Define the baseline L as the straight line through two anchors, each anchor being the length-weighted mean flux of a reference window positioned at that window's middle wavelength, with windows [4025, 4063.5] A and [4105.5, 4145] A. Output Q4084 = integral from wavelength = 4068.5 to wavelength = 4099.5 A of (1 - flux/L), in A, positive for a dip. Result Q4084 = 0.5 A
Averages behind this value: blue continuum 40.7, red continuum 40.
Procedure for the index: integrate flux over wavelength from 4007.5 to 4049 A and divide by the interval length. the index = 40.9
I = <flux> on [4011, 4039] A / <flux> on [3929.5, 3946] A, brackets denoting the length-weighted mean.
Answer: 1.69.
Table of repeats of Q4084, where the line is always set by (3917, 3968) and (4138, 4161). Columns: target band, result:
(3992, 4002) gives -2.1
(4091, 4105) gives 1.7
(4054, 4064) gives -1.1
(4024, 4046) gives -3.4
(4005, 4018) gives -2.5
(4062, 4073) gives -0.6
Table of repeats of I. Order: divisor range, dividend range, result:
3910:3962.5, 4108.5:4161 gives 1.24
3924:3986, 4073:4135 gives 1.28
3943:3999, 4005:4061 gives 1.20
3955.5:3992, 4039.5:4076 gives 1.26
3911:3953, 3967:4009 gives 1.12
